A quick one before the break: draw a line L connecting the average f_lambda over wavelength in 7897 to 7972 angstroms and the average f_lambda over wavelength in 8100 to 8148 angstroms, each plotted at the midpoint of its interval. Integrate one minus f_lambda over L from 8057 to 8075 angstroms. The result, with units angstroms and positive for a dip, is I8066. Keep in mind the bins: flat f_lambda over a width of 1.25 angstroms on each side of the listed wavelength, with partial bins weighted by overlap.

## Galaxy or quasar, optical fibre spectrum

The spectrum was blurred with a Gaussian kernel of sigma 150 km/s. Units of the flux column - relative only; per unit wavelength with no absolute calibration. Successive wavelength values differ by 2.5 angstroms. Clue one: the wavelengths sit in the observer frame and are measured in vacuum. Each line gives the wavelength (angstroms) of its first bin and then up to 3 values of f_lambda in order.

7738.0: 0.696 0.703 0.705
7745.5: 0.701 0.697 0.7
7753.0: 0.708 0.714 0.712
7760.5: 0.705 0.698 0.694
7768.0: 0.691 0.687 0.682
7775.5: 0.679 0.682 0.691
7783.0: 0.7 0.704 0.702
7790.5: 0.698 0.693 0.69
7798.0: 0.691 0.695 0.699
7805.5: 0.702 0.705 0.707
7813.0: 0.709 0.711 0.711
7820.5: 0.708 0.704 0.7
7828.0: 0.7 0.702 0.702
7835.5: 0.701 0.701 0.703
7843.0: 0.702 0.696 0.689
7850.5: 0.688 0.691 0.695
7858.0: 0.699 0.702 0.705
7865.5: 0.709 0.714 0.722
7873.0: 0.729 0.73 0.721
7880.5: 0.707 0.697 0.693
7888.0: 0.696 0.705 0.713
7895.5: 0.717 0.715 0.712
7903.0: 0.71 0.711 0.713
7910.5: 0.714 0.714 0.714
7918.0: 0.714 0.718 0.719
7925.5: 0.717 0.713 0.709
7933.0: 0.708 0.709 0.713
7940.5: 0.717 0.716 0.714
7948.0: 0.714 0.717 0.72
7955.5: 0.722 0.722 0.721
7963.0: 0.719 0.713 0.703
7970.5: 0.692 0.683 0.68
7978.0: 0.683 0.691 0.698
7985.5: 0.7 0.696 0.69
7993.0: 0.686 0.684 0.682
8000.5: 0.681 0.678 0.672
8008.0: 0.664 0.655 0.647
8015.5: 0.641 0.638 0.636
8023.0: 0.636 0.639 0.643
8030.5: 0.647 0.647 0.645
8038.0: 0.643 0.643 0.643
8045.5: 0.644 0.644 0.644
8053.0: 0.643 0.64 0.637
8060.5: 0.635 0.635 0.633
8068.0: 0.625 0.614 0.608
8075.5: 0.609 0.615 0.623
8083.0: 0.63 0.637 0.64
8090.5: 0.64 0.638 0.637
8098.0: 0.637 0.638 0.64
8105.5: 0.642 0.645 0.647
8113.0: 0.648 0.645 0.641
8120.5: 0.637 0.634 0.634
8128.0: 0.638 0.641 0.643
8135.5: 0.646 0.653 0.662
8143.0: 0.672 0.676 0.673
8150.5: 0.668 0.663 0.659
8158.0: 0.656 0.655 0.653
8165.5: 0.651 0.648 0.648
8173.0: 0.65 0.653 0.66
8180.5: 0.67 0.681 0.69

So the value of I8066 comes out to 1.1 angstroms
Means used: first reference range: 0.714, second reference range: 0.647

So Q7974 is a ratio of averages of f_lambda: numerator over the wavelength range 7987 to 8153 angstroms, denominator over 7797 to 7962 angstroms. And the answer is 0.91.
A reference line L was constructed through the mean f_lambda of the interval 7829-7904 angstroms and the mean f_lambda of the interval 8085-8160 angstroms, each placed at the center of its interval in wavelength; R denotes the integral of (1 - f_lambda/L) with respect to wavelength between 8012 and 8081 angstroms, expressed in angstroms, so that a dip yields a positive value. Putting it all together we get 3.0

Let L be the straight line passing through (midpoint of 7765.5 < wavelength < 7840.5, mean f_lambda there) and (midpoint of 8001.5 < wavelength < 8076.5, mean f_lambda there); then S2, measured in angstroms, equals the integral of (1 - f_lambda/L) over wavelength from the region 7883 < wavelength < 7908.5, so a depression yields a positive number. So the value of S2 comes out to -1.2 angstroms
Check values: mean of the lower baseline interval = 0.698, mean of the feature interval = 0.708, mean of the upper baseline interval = 0.641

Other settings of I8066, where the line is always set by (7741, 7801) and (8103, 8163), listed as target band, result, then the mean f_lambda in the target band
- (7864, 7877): -0.7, 0.721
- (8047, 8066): 0.6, 0.639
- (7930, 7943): -0.7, 0.712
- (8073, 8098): 1.1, 0.629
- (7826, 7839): -0.2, 0.701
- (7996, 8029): 0.5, 0.656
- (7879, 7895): -0.5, 0.703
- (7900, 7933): -1.7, 0.714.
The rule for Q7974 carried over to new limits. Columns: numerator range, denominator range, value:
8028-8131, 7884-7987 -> 0.90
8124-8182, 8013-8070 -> 1.02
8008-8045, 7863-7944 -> 0.90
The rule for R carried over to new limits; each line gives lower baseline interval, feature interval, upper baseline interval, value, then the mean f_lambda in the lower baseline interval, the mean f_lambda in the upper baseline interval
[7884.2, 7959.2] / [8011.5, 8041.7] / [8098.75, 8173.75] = 1.8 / 0.713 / 0.65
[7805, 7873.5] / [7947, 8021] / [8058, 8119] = -2.8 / 0.704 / 0.633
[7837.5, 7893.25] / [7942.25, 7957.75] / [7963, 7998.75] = -0.5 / 0.705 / 0.693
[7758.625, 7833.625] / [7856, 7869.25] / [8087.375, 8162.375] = -0.3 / 0.698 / 0.648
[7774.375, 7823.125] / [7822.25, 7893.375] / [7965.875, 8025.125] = -1.3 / 0.699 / 0.675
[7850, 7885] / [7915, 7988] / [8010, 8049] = -3.7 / 0.708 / 0.643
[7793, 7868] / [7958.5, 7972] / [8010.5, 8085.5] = -1.0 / 0.701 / 0.636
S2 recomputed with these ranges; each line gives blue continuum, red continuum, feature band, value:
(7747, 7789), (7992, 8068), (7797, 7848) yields -1.13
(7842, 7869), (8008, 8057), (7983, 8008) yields -1.14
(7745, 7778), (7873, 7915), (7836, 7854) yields 0.25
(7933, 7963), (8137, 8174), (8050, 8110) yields 4.17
